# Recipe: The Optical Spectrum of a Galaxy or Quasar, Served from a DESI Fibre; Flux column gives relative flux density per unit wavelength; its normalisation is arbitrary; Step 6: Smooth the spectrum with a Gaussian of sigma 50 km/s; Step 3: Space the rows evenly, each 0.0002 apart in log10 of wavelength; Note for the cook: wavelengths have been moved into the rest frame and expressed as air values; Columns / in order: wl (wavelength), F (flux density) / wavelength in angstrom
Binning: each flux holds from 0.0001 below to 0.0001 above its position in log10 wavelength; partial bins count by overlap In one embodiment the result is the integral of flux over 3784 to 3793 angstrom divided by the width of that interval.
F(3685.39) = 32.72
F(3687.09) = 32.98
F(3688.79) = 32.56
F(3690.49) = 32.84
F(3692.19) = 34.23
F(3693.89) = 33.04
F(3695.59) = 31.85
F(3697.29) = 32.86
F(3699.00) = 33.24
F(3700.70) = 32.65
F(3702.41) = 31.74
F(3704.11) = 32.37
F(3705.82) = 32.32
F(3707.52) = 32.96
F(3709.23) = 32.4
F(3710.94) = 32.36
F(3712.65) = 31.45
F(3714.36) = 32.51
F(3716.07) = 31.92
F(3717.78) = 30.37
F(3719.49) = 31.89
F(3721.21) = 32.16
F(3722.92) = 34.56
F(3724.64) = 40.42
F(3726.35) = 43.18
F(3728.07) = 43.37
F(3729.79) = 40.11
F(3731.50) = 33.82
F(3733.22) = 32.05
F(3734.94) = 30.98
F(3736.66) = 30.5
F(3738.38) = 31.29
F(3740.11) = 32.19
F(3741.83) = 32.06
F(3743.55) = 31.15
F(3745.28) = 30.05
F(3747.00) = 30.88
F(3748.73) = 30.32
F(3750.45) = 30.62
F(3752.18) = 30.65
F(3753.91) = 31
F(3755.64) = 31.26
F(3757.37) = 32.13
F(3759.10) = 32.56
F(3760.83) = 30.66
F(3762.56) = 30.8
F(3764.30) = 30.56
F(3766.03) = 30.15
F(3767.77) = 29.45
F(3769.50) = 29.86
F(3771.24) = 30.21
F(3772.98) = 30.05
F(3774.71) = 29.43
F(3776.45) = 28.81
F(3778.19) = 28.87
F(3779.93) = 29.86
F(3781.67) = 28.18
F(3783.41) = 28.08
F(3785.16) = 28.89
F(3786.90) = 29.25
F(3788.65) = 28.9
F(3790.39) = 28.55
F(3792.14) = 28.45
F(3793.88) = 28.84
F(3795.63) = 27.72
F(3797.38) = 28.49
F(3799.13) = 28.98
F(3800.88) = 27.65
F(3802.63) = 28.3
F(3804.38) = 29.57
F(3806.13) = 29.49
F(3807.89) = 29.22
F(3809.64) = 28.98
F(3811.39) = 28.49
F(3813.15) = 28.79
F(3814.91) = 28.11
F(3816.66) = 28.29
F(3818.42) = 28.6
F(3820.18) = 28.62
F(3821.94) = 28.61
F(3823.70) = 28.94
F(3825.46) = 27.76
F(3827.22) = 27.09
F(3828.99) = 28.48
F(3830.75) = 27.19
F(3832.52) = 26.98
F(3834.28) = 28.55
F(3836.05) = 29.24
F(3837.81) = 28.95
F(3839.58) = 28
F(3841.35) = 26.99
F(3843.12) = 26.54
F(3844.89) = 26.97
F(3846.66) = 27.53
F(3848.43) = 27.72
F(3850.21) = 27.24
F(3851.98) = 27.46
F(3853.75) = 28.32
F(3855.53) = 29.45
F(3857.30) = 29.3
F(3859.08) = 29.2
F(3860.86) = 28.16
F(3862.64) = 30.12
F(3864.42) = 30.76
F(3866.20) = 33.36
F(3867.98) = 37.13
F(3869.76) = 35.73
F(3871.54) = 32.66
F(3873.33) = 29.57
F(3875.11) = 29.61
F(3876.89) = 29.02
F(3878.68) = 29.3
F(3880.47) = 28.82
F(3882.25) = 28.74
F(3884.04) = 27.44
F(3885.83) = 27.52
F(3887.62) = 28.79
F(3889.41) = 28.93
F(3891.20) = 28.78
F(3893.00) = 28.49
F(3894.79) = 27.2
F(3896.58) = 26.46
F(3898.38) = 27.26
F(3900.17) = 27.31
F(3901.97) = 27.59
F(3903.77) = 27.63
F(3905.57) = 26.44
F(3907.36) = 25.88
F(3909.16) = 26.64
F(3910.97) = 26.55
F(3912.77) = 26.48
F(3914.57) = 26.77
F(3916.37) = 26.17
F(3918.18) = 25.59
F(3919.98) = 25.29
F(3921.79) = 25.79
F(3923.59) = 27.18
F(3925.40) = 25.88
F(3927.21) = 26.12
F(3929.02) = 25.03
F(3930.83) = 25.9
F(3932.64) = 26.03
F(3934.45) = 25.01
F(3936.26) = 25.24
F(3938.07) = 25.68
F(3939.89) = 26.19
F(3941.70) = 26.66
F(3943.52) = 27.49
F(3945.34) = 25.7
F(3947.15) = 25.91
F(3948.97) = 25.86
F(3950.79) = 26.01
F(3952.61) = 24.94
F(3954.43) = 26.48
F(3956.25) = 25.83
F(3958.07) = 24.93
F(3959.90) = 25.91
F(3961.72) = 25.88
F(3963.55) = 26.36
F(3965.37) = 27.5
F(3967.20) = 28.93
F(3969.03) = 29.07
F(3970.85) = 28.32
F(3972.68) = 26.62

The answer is 28.8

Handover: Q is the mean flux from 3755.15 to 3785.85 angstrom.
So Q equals 30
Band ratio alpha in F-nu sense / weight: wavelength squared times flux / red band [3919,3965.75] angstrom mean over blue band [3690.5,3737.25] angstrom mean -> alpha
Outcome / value 0.87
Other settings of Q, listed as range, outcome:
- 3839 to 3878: 29.6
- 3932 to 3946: 26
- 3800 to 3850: 28.2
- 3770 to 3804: 28.8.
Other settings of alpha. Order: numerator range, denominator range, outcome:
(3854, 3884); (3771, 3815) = 1.10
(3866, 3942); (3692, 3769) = 0.93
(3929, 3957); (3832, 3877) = 0.92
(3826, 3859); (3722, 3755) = 0.88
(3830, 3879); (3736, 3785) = 1.01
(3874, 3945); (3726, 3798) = 0.94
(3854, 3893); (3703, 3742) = 0.96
